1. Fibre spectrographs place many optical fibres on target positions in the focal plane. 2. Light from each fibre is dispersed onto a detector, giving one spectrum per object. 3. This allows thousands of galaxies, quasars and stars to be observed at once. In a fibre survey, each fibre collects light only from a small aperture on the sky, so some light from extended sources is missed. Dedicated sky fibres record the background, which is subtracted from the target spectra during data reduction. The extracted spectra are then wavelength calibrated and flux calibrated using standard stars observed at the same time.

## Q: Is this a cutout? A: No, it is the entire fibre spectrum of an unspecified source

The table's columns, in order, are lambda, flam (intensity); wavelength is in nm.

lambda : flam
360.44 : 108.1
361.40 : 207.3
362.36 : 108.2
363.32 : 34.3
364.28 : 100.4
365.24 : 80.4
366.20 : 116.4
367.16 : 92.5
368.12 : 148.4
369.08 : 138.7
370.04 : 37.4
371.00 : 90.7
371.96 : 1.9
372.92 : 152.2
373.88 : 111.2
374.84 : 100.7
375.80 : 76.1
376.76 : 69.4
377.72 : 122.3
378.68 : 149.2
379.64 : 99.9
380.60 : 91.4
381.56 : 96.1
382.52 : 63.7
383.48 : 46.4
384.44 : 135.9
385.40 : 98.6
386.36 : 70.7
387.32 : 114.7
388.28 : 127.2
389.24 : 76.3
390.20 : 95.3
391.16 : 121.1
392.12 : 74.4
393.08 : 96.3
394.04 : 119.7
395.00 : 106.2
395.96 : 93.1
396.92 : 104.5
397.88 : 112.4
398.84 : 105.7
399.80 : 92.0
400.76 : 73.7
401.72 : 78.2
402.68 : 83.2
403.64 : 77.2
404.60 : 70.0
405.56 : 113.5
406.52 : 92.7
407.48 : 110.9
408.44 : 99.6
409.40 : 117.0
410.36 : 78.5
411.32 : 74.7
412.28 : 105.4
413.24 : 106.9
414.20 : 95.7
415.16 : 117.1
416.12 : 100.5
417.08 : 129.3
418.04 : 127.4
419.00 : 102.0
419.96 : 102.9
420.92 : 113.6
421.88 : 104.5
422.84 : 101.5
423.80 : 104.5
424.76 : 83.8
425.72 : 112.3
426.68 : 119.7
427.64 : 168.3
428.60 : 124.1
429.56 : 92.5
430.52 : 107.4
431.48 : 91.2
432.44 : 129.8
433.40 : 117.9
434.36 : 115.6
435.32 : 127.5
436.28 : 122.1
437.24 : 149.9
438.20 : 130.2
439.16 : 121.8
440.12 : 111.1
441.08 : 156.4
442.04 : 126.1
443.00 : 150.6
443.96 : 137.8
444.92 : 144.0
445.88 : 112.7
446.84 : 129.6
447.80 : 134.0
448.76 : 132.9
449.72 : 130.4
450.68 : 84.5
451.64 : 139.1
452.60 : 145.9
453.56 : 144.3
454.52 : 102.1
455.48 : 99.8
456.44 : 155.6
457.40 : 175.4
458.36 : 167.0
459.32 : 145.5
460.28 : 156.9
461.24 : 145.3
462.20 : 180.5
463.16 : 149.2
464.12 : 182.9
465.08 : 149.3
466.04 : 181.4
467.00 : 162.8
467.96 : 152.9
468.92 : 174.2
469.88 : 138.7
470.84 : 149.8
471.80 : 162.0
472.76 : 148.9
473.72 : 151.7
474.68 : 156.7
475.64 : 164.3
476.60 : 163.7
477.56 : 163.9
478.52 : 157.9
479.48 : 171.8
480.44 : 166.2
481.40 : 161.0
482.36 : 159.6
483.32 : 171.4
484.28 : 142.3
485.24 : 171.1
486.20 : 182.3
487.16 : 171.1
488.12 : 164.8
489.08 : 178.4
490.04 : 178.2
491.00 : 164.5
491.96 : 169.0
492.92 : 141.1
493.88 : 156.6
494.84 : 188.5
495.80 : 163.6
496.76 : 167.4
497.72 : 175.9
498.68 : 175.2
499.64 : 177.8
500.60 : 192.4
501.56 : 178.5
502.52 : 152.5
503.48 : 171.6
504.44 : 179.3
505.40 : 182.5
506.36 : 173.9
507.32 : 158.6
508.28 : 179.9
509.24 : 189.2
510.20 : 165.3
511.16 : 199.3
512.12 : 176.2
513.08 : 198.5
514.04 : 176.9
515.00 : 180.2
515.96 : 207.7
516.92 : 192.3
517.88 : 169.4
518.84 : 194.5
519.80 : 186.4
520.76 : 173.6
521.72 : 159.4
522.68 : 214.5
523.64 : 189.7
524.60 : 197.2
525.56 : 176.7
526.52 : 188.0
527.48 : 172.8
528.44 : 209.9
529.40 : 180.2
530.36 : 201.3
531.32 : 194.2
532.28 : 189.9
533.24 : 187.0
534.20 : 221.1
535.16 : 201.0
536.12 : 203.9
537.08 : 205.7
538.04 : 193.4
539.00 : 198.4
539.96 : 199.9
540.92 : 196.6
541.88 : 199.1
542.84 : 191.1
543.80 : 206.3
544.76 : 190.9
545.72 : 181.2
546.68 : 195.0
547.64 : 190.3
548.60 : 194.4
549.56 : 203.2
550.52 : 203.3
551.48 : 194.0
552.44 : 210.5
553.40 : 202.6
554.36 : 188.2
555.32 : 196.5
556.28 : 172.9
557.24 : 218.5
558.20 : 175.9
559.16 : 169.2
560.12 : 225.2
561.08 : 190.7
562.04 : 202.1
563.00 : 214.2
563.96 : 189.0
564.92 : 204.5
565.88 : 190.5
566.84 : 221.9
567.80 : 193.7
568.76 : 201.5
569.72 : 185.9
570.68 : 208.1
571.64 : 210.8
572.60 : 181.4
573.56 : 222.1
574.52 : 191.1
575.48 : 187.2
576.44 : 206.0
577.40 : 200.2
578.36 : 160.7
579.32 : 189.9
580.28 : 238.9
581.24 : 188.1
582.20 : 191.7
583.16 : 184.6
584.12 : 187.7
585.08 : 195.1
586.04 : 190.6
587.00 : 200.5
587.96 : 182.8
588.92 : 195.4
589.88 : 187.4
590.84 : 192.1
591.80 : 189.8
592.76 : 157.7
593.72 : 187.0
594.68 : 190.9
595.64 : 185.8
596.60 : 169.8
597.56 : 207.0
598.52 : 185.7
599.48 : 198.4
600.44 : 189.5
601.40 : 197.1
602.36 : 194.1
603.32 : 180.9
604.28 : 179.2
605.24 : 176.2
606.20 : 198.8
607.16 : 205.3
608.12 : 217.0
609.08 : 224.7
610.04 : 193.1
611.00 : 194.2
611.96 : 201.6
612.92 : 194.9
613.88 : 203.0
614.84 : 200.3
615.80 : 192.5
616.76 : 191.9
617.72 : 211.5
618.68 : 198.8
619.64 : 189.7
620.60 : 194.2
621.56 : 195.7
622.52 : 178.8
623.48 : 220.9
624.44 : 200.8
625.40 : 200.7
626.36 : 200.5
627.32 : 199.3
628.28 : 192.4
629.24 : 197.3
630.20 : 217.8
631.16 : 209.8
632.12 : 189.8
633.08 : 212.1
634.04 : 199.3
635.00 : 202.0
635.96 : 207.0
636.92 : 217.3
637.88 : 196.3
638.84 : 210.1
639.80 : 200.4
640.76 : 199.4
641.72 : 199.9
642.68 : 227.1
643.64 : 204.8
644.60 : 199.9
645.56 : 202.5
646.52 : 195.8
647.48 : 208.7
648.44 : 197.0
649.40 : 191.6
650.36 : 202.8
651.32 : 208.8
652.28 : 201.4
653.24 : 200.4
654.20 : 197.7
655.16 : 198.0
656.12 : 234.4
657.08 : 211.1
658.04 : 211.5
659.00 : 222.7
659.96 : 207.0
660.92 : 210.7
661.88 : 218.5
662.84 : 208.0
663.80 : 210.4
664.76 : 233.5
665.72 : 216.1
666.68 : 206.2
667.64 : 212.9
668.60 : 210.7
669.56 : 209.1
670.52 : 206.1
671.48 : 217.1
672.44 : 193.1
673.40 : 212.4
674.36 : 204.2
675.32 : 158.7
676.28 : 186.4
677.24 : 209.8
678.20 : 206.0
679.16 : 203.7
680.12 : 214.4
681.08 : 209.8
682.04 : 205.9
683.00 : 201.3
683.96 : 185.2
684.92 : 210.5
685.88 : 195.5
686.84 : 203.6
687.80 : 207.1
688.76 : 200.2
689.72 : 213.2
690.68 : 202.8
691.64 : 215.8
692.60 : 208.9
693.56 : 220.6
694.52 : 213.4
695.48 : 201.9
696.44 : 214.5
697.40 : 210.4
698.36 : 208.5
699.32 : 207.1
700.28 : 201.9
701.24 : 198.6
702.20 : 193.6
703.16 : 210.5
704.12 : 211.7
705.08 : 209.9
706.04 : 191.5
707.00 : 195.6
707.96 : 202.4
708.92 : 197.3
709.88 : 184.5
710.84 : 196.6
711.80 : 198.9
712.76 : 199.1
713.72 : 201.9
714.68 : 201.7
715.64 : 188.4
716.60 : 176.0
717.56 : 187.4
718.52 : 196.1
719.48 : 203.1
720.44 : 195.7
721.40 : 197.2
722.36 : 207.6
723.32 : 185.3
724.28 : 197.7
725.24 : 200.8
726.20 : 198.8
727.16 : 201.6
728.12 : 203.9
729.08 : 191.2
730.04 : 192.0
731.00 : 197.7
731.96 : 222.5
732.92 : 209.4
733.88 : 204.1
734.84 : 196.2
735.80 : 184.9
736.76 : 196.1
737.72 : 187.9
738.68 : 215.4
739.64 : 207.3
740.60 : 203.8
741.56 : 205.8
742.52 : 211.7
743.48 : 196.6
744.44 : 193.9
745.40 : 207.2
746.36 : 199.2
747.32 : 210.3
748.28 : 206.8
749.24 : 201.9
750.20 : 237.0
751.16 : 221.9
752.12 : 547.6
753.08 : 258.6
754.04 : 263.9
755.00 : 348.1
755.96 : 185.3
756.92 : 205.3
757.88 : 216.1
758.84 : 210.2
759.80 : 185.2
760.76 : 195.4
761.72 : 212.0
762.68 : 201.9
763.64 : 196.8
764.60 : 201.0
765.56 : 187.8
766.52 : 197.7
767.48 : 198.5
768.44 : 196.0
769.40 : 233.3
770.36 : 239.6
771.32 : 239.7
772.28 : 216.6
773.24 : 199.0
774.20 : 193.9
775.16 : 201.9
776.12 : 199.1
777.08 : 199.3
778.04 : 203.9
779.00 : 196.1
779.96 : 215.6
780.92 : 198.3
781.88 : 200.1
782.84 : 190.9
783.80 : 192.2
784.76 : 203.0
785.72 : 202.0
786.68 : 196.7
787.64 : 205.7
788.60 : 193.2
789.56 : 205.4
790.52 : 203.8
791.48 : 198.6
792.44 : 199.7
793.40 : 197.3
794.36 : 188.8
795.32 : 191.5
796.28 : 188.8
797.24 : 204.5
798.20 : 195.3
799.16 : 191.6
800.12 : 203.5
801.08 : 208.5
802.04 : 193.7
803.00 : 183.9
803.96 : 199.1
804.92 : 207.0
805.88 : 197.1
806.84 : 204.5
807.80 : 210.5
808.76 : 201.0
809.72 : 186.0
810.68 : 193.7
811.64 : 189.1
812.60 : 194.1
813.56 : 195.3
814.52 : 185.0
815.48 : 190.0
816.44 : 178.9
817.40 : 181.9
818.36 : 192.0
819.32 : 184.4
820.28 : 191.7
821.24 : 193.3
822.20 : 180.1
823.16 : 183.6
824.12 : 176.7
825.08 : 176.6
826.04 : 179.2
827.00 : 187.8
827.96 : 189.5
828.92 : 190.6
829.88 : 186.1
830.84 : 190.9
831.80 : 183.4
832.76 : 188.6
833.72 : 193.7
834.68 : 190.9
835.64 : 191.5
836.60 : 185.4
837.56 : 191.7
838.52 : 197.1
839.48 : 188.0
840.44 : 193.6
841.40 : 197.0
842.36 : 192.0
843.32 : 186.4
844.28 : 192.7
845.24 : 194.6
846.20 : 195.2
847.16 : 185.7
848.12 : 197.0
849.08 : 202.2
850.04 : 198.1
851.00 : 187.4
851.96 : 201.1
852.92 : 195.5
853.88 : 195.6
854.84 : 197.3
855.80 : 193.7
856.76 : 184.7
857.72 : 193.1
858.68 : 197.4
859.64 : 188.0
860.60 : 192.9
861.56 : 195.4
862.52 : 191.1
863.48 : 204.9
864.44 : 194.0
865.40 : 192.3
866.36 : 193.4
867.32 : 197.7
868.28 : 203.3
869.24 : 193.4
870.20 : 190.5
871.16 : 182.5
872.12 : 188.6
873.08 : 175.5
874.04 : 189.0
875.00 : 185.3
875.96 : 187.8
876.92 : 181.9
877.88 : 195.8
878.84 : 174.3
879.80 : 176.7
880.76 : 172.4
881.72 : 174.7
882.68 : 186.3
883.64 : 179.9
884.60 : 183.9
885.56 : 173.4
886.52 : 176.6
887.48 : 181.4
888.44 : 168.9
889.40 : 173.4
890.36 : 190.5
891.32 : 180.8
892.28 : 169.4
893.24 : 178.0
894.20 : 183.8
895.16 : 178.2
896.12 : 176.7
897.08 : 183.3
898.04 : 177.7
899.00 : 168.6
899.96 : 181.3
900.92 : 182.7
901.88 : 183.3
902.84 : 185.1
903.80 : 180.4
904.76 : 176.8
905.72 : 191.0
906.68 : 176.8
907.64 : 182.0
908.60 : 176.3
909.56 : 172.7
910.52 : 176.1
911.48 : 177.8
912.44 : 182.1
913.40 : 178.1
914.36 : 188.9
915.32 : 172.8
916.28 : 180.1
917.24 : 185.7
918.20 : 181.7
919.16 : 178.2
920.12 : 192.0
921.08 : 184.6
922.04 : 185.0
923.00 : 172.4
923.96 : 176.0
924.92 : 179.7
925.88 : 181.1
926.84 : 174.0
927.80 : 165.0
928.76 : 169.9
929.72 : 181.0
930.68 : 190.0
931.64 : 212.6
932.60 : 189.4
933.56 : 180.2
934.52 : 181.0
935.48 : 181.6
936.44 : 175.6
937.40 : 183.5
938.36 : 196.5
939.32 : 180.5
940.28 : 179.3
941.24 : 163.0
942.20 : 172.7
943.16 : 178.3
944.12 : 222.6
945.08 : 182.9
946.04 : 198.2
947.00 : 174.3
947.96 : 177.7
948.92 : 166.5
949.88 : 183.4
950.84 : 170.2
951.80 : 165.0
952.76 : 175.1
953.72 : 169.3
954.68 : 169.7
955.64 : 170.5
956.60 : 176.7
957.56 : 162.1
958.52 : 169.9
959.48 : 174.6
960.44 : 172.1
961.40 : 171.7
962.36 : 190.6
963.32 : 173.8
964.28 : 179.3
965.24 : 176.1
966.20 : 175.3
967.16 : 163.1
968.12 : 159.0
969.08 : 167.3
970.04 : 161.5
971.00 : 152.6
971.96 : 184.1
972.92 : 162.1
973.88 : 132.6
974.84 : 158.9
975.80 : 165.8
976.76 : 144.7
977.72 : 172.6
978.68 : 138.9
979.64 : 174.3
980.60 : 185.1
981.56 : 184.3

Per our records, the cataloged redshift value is 0.15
